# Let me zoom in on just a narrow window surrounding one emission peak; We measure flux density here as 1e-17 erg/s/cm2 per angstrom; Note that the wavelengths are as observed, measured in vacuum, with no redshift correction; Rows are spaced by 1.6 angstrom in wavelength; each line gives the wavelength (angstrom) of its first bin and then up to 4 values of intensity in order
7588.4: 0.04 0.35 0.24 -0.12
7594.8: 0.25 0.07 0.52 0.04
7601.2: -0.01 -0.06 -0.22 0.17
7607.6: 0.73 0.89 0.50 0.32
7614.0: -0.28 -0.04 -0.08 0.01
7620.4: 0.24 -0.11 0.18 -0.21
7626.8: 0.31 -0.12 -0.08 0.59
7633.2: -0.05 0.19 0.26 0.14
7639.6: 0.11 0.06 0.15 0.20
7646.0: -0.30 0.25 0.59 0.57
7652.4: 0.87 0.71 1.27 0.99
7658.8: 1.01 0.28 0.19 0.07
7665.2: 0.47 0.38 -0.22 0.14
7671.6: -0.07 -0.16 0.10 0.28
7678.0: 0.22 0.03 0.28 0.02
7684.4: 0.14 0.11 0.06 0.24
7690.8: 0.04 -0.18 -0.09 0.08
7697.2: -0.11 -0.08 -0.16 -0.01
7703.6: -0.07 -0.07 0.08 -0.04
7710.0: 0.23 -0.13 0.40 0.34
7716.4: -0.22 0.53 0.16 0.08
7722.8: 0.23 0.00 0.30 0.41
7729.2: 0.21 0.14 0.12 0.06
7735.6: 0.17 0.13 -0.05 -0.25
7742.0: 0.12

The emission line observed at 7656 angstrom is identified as [O II] 3727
